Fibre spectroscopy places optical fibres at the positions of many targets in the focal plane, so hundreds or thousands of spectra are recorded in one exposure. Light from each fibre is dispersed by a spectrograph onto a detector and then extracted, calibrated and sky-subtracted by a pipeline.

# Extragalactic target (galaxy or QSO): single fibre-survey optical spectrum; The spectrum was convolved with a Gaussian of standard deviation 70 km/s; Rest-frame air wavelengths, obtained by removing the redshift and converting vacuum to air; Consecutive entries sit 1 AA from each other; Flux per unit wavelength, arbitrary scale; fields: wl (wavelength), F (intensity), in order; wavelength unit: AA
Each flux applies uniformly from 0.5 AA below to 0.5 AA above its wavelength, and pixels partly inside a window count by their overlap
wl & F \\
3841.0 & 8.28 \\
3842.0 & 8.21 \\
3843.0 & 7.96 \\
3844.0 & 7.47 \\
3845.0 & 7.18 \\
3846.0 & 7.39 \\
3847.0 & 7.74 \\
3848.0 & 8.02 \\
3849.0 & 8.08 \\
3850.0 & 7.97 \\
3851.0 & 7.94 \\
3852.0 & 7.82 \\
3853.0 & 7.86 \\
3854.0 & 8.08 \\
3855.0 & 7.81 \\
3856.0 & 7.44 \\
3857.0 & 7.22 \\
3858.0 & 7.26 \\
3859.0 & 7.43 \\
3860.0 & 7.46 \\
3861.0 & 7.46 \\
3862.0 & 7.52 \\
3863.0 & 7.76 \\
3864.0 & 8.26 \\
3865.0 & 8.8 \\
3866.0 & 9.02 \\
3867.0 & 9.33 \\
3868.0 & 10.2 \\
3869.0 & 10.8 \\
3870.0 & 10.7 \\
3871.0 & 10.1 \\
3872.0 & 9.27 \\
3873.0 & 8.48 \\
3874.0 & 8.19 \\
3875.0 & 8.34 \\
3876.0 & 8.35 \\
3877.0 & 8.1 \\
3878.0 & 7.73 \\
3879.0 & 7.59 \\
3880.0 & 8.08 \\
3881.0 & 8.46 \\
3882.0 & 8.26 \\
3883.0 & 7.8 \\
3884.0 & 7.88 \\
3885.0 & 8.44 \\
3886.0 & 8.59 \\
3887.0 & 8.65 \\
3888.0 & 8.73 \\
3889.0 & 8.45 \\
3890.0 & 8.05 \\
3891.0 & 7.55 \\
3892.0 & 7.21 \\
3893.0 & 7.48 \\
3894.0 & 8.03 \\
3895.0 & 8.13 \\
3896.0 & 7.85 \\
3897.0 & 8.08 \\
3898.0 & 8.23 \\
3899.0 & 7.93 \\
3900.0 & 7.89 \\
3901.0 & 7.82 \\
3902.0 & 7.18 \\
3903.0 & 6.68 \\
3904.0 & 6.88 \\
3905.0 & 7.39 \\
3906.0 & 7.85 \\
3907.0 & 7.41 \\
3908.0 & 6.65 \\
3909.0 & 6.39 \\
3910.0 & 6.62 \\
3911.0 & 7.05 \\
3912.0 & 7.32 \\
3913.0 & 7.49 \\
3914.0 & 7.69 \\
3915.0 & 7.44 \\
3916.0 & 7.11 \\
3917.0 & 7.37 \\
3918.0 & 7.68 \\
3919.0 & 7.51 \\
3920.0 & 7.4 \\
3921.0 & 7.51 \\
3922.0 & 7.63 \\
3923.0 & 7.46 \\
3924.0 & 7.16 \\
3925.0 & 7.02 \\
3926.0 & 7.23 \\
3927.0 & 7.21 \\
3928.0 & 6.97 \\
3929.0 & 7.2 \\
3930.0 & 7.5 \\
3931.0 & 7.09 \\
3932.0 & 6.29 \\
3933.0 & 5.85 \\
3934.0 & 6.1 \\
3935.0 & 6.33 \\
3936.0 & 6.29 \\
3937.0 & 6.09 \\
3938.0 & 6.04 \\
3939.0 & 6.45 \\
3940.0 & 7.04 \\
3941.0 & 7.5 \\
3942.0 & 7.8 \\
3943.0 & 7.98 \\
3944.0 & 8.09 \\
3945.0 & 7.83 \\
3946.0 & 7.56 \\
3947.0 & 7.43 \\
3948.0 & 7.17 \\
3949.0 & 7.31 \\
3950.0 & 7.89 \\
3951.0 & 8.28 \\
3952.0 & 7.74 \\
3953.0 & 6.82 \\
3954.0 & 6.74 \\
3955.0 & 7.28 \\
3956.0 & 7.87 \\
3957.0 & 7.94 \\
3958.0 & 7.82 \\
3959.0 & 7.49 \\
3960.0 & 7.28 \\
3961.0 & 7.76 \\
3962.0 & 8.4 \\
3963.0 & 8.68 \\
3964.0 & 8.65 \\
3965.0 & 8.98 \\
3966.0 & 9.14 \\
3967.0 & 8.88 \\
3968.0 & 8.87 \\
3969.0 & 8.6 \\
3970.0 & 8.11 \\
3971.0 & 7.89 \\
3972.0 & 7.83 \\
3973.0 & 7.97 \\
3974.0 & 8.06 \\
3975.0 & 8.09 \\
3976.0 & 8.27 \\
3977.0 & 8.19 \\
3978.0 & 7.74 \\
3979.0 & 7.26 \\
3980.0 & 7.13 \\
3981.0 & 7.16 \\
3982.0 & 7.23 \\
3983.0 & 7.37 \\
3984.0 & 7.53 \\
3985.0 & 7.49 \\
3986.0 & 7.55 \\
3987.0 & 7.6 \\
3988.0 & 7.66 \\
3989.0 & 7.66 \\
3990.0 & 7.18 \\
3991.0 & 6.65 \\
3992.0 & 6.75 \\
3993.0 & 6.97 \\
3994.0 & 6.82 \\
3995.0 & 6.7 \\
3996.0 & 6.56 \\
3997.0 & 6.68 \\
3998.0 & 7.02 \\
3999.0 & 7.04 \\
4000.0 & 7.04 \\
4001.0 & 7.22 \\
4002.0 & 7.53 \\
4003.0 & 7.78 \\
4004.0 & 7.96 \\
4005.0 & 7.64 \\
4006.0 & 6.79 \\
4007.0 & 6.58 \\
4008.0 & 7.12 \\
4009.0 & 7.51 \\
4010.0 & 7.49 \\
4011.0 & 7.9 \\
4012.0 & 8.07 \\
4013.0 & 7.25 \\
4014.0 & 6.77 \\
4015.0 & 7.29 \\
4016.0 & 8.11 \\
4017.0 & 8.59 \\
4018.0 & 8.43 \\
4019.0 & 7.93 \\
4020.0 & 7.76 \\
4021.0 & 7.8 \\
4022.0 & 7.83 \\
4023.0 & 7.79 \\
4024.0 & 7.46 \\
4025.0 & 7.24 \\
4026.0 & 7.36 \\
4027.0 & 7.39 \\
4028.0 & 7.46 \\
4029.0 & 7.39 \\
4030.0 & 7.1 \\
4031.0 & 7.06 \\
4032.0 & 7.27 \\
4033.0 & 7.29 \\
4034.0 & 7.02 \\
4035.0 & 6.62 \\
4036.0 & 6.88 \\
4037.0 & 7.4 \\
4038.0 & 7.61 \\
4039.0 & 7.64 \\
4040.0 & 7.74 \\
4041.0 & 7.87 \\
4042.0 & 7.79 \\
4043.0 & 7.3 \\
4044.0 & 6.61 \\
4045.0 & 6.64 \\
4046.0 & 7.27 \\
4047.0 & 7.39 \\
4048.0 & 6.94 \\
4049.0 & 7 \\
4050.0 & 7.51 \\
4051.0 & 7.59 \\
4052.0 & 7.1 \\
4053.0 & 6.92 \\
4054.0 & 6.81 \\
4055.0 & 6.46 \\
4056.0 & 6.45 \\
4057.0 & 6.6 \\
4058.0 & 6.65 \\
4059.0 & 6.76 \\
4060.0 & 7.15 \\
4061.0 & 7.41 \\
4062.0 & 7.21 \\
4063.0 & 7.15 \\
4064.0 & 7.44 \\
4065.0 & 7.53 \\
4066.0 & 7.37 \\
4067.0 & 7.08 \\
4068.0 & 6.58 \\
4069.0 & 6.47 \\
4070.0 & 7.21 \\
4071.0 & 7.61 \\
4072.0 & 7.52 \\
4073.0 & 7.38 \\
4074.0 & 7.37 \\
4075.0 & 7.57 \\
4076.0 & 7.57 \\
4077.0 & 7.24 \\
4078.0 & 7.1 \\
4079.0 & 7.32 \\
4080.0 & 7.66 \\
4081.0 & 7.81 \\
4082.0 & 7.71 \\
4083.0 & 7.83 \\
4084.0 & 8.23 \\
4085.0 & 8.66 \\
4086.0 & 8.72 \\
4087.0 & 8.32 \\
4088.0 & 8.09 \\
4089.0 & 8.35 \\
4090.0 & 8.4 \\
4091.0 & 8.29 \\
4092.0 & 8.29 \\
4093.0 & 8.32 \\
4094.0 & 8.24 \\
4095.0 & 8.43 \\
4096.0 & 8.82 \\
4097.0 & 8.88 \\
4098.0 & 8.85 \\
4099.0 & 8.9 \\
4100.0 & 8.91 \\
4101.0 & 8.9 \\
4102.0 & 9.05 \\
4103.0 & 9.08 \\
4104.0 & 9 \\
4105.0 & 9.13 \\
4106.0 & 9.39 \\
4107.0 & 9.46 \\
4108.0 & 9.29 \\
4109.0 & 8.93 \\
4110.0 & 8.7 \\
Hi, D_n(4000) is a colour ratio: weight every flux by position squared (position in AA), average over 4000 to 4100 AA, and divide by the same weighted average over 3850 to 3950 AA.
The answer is 1.06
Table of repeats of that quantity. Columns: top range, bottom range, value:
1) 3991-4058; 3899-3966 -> 1.04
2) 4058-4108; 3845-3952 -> 1.14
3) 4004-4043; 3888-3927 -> 1.06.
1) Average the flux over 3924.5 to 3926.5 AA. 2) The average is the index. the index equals 7.12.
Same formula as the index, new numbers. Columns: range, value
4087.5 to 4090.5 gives 8.28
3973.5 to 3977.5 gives 8.15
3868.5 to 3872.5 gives 10.2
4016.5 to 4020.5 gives 8.18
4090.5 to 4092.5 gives 8.29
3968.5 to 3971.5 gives 8.2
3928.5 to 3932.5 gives 7.02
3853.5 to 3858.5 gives 7.56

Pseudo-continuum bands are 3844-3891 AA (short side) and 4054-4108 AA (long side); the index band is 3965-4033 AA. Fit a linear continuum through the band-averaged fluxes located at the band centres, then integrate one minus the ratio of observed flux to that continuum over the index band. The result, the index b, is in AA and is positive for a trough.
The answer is 4.0 AA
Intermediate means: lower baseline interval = 8.25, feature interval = 7.55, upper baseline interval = 7.89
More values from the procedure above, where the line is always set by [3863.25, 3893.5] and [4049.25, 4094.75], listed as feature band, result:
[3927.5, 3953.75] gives 3.6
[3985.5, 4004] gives 1.8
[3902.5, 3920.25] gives 2.5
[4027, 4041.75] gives 0.7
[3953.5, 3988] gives 0.6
